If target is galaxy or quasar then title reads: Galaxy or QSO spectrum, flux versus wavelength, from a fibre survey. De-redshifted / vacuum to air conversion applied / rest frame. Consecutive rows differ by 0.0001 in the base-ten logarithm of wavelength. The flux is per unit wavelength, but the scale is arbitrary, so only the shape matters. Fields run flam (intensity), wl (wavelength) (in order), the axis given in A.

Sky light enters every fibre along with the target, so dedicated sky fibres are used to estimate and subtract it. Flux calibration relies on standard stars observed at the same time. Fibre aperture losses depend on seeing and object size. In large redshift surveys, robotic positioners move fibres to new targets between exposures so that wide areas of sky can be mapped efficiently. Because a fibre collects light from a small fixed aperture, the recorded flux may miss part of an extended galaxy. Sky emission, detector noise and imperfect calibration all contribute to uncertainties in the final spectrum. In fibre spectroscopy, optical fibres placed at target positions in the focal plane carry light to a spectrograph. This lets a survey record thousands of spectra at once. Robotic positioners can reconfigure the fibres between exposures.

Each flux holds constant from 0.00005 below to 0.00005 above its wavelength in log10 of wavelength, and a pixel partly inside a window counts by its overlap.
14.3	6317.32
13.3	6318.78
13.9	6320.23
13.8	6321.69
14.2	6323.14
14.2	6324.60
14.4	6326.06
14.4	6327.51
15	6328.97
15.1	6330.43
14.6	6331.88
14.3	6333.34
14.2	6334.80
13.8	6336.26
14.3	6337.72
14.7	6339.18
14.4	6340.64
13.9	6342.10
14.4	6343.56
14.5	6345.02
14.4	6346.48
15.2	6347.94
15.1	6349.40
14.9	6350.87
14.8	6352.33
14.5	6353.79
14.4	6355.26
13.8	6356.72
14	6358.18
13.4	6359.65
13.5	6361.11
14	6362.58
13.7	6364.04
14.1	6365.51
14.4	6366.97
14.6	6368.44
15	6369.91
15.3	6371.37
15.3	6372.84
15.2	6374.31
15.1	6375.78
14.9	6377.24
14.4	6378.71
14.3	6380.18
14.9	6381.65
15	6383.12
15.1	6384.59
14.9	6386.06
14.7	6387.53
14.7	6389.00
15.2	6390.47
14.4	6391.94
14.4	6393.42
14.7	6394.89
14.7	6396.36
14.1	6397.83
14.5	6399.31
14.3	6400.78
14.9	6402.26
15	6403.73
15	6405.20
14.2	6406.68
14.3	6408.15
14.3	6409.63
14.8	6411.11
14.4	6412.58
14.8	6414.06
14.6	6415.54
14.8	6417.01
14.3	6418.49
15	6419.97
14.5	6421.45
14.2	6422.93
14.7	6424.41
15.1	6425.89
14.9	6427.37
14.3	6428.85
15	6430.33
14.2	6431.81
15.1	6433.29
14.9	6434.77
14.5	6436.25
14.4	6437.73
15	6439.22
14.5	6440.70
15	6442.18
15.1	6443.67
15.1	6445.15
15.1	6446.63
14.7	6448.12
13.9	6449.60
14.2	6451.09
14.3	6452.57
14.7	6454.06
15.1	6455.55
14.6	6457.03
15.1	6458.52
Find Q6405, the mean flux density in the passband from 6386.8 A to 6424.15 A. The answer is 14.6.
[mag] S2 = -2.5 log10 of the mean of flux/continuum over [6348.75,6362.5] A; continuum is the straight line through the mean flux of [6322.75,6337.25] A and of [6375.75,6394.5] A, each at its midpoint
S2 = 0.03 mag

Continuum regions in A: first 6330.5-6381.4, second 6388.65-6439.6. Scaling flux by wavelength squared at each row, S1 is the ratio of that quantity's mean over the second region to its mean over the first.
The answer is 1.03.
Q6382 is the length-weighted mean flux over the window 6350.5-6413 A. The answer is 14.6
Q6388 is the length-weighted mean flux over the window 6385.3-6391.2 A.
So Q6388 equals 14.9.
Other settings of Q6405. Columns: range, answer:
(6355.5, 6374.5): 14.3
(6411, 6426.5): 14.6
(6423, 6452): 14.7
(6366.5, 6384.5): 14.9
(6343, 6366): 14.3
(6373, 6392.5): 14.9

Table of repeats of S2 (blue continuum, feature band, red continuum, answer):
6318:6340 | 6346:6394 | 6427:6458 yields -0.01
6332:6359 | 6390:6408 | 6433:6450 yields 0.00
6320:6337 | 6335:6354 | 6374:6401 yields -0.01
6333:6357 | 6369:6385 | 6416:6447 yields -0.03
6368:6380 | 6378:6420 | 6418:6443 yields 0.01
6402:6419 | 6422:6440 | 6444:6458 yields 0.00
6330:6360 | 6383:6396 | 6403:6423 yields -0.02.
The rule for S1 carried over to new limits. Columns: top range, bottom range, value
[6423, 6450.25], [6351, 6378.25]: 1.04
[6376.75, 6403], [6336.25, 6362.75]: 1.04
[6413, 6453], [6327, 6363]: 1.05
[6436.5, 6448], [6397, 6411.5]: 1.03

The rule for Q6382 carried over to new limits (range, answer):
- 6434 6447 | 14.8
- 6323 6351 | 14.5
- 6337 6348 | 14.4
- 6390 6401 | 14.5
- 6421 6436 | 14.7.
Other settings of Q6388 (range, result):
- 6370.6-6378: 15.2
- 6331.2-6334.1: 14.4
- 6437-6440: 14.7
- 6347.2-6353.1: 15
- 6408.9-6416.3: 14.6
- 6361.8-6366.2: 13.9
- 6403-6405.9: 15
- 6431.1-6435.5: 14.7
